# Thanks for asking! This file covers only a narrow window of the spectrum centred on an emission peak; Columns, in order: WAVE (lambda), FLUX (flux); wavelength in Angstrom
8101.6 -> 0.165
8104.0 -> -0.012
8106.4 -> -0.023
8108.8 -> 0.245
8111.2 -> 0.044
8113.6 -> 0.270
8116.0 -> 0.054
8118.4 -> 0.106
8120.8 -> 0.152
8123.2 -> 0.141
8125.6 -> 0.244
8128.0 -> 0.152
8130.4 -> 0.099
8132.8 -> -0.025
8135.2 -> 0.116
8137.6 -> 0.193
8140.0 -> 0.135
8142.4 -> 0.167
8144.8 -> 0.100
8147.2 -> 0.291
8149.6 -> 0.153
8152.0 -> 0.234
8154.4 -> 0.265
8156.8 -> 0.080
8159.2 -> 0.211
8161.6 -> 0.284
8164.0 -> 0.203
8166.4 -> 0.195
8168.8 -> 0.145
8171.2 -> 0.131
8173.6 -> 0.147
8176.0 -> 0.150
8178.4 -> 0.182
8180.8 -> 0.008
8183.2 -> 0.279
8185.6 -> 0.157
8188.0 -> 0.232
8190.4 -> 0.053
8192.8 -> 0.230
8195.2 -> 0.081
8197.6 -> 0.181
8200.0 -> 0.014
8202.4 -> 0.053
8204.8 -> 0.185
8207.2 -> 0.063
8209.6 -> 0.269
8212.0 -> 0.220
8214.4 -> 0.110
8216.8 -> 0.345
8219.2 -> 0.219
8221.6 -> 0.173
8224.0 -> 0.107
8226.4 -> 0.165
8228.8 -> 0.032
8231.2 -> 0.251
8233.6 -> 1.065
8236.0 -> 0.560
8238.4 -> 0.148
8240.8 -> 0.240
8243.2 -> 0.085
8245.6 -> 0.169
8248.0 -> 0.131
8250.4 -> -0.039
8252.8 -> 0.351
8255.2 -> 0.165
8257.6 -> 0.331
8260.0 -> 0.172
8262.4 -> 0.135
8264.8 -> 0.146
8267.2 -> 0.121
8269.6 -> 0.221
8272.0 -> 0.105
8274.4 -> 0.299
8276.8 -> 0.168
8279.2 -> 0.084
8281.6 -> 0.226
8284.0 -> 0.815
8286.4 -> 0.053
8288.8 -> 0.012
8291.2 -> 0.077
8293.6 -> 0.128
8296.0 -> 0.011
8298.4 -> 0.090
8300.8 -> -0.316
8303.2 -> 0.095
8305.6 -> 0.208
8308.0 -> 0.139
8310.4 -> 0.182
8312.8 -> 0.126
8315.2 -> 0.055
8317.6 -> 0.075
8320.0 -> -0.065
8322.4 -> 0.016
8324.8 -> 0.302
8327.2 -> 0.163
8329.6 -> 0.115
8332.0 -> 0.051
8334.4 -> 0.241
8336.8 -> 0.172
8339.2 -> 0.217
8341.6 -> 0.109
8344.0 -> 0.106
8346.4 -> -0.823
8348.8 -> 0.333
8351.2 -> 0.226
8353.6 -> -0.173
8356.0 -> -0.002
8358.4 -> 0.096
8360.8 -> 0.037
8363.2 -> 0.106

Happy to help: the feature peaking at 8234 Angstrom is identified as H-gamma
